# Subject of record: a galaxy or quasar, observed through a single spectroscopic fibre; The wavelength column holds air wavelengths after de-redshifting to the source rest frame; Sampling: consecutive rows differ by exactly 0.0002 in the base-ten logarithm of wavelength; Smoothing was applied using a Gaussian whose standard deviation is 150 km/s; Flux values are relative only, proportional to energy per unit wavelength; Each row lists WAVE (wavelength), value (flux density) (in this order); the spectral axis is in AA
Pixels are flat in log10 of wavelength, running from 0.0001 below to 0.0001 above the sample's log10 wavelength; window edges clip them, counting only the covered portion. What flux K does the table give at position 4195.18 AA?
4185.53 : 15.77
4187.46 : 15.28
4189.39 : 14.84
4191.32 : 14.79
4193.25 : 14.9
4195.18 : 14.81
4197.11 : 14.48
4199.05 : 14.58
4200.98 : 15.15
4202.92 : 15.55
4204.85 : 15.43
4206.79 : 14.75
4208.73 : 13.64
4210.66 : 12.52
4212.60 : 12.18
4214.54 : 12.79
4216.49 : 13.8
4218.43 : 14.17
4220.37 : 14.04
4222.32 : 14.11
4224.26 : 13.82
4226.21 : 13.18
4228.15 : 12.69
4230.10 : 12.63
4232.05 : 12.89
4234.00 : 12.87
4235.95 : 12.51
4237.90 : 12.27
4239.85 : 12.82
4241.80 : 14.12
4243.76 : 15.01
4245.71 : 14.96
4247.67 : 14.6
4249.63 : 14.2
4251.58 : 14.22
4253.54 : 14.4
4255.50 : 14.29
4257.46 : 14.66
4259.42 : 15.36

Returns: 14.81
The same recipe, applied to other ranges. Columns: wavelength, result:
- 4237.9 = 12.27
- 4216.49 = 13.8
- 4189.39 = 14.84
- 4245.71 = 14.96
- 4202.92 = 15.55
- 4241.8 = 14.12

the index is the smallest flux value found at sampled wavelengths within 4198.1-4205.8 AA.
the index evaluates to 14.58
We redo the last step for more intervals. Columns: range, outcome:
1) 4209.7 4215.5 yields 12.18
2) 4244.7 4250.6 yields 14.2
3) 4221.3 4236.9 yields 12.51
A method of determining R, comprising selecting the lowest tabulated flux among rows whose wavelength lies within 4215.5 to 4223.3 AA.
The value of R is 13.8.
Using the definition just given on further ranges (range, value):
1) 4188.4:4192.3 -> 14.79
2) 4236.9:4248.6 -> 12.27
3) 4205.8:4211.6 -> 12.52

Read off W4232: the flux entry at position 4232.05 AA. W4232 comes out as 12.89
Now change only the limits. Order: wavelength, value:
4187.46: 15.28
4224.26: 13.82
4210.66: 12.52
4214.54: 12.79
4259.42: 15.36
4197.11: 14.48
